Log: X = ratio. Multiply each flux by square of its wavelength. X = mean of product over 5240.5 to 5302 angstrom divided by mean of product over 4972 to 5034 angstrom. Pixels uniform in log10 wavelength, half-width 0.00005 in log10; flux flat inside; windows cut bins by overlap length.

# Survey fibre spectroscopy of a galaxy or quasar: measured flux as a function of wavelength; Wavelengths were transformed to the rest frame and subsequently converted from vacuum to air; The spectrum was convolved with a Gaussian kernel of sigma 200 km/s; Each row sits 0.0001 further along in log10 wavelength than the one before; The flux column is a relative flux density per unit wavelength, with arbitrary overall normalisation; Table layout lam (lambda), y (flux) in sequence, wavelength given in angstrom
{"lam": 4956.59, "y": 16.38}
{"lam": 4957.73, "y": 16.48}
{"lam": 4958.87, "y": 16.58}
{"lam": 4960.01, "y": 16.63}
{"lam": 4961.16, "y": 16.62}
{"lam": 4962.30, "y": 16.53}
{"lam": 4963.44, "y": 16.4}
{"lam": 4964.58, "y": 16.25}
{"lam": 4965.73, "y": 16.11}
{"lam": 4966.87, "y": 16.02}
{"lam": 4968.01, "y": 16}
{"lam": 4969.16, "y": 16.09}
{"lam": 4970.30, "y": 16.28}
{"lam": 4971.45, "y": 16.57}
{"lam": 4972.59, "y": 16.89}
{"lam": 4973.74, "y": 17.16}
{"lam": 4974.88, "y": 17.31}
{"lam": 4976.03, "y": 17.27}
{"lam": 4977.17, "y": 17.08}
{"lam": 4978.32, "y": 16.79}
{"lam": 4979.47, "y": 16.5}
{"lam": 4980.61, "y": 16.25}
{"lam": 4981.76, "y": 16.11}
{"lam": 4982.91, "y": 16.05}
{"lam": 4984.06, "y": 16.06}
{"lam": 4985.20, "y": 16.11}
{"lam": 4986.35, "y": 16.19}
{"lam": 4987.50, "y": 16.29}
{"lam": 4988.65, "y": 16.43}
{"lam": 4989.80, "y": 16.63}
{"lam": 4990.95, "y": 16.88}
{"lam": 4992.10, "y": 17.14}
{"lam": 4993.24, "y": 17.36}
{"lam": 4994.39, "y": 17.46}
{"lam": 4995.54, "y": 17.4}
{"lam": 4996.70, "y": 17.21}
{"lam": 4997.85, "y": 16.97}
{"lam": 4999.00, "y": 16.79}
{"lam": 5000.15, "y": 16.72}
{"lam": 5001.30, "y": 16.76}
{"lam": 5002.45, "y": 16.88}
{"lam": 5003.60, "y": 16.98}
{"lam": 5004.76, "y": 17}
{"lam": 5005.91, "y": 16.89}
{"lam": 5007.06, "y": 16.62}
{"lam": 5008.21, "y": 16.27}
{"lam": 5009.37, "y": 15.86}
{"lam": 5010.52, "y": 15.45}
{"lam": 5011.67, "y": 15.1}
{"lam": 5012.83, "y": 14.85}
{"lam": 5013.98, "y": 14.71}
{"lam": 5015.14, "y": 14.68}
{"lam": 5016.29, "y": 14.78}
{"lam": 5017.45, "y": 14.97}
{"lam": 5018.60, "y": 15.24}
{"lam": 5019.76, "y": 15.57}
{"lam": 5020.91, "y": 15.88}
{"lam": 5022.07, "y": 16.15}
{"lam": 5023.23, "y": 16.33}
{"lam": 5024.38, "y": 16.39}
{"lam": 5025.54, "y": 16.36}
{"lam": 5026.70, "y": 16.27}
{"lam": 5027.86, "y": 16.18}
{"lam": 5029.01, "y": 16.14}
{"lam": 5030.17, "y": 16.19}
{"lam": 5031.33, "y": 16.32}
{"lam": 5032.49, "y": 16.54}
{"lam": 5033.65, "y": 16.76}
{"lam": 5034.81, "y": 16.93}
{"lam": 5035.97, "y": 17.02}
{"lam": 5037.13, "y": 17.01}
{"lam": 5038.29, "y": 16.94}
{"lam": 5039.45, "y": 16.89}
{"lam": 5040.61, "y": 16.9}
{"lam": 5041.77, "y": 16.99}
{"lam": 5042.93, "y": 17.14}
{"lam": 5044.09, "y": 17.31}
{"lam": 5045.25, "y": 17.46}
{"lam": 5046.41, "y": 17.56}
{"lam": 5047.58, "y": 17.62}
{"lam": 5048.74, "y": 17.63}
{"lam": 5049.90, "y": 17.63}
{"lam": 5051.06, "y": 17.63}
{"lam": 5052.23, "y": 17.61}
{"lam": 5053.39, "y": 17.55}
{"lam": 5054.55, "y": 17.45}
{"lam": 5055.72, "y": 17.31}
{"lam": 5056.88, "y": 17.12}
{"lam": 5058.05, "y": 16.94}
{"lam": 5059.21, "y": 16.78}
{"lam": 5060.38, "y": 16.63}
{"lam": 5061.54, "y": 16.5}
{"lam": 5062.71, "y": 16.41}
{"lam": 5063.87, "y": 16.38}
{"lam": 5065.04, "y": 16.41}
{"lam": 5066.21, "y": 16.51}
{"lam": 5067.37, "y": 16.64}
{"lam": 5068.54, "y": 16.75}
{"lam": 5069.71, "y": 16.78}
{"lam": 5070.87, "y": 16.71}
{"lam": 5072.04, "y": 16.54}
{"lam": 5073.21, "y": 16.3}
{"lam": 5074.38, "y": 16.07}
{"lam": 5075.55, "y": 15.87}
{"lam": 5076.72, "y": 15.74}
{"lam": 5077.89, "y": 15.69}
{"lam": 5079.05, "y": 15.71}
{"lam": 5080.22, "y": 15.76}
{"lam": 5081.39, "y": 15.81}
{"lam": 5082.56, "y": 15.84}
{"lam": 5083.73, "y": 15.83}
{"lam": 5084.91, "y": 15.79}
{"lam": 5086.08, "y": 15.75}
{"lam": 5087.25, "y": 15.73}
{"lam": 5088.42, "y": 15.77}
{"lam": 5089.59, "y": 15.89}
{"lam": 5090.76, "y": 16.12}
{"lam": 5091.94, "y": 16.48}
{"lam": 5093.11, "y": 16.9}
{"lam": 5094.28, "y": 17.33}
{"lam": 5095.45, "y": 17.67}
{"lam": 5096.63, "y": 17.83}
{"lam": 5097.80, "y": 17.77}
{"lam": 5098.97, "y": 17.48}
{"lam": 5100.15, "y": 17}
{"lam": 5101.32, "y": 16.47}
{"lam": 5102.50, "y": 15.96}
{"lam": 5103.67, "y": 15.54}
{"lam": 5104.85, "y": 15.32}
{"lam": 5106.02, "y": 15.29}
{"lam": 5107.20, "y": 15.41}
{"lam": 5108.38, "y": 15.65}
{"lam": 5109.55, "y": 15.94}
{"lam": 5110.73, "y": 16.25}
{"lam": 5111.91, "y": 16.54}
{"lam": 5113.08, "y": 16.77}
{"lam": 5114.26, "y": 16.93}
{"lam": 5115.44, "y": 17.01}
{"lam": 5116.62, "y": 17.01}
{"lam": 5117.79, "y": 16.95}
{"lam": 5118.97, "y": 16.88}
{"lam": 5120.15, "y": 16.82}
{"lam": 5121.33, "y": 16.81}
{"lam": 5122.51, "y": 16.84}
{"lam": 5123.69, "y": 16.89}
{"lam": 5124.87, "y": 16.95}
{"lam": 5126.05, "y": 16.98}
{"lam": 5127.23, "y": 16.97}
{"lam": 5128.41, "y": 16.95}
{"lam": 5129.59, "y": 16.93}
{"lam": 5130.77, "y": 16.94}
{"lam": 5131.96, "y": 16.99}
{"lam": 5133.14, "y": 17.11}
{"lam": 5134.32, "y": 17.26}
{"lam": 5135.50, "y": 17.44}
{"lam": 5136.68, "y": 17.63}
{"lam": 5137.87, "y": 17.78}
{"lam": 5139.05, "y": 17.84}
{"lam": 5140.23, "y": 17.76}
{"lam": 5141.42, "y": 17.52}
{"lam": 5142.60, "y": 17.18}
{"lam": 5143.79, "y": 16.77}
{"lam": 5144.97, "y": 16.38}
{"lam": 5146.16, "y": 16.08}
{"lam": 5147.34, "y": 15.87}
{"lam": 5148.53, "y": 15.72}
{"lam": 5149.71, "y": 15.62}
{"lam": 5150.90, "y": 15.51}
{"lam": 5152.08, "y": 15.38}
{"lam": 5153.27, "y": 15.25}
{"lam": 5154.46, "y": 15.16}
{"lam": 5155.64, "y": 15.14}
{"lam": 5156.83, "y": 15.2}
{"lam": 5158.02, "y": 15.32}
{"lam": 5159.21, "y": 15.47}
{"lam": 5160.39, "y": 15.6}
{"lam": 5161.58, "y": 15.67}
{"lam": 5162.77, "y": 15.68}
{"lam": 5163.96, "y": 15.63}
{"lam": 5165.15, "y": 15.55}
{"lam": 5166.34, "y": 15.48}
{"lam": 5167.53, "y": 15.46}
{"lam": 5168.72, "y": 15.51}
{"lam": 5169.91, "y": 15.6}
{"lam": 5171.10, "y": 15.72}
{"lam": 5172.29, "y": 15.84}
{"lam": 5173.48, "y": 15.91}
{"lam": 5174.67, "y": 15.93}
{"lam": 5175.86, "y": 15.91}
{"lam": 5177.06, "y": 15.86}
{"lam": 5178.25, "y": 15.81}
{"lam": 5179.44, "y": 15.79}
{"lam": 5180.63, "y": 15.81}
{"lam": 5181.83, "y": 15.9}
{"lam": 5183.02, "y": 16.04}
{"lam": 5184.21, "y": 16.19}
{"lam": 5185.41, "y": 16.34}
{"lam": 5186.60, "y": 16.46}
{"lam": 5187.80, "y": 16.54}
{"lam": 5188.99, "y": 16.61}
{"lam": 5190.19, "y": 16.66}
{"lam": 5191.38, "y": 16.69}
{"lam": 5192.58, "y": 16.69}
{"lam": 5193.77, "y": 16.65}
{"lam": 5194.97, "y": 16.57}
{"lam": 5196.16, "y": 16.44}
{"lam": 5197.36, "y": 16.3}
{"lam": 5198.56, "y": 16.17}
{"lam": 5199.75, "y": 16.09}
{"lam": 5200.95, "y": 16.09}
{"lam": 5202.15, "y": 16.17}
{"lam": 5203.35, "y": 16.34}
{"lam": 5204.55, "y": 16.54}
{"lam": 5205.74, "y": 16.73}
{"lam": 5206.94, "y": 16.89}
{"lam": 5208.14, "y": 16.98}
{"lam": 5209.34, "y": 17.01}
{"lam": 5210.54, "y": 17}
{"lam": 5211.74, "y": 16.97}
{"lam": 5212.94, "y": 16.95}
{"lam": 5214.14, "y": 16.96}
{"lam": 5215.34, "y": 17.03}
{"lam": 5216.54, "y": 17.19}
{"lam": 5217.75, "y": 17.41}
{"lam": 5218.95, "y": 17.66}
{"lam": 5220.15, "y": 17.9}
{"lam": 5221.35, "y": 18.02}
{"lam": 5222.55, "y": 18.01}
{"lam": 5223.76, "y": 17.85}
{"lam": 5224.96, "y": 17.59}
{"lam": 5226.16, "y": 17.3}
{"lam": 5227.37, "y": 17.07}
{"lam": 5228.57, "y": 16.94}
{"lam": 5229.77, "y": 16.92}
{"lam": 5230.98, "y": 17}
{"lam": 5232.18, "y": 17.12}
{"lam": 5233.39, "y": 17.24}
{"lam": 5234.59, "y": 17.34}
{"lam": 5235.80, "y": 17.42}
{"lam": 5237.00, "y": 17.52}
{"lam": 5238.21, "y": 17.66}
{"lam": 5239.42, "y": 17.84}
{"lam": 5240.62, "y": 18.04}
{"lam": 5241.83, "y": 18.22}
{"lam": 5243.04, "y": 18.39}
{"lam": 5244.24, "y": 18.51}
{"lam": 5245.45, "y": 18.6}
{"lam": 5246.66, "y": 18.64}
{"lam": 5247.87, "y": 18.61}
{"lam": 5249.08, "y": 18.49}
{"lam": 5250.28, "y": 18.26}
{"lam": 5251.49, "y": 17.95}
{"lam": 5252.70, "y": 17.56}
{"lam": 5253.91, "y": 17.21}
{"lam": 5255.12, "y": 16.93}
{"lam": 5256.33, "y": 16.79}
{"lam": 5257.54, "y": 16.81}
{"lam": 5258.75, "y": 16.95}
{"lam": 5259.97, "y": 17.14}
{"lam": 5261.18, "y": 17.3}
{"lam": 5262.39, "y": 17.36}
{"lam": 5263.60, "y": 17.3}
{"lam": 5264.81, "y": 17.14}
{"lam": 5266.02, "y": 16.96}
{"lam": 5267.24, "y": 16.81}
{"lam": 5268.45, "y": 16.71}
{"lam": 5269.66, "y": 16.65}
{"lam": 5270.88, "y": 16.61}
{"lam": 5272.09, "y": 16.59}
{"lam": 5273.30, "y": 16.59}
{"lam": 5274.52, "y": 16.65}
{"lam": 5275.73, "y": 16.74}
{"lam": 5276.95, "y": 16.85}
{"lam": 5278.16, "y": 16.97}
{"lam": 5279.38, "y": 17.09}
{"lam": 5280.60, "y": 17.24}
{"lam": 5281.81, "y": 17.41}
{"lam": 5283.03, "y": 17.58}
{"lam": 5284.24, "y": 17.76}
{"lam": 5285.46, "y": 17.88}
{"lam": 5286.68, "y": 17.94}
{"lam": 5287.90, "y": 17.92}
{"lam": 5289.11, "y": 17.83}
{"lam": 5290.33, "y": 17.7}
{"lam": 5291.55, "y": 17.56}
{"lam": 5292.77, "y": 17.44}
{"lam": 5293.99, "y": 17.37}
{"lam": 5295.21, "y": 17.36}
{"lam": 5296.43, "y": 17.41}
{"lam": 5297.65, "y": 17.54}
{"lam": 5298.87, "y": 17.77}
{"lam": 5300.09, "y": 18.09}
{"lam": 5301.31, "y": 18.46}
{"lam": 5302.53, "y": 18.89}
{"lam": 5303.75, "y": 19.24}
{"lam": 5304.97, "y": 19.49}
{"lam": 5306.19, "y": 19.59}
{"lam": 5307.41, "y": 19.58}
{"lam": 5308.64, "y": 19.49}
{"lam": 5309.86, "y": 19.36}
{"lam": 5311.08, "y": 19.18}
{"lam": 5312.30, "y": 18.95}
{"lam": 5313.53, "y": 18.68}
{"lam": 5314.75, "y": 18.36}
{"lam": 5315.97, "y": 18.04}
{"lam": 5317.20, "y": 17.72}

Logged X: 1.19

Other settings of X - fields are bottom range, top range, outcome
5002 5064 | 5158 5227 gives 1.06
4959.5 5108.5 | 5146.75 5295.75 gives 1.10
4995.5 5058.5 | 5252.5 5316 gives 1.18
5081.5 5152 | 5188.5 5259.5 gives 1.08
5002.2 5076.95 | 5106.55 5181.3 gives 1.03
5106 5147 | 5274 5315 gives 1.14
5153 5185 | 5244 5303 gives 1.16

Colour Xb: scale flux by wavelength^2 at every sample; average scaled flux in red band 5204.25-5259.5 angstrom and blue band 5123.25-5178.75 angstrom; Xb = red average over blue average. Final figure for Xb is 1.1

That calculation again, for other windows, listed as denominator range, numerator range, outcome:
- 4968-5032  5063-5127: 1.04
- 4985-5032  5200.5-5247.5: 1.16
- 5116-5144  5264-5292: 1.06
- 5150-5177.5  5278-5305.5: 1.20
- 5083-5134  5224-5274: 1.11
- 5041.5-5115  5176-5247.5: 1.08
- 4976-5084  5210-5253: 1.16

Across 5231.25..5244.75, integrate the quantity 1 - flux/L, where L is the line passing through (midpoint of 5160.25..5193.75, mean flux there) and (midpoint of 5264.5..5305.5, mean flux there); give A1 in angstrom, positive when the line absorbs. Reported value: -0.7 angstrom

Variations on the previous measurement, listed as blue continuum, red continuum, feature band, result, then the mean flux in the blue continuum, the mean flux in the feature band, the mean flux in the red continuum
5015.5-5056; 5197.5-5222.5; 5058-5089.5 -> 1.0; 16.7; 16.2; 16.9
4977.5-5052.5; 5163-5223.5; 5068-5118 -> 0.5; 16.5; 16.3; 16.4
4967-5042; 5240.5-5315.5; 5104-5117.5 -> 0.6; 16.4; 16.2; 17.8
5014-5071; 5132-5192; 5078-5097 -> 0.2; 16.6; 16.2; 16.1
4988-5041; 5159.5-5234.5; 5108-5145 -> -1.2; 16.4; 17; 16.5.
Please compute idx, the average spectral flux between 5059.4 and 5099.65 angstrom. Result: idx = 16.4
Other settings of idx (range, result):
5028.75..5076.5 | 16.9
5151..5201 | 15.9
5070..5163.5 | 16.4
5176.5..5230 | 16.7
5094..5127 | 16.7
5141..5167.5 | 15.8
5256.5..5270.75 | 17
